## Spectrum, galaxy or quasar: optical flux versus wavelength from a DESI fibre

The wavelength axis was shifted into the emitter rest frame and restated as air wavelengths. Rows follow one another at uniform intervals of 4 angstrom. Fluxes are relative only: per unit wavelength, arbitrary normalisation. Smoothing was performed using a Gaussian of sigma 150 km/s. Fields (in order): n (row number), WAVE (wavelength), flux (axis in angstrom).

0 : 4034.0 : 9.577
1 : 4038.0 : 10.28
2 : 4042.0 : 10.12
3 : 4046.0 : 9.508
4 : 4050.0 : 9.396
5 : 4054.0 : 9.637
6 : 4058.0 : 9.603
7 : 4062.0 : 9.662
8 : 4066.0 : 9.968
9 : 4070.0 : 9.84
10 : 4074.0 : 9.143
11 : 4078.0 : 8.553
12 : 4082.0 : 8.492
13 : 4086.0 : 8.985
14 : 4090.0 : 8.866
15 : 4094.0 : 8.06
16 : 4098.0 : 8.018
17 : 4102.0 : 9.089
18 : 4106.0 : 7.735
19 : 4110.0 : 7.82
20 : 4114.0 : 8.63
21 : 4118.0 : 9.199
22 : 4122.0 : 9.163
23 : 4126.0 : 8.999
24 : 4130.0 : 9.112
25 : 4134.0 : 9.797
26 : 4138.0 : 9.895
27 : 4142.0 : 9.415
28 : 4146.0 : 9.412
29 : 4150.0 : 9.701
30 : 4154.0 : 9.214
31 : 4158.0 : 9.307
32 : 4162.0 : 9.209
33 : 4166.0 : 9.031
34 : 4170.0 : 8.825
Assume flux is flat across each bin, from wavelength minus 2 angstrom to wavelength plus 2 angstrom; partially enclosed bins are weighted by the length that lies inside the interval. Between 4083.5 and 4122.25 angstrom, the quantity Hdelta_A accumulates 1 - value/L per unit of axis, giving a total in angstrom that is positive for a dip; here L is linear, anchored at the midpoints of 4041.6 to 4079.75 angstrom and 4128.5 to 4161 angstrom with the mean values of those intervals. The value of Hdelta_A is 4.0 angstrom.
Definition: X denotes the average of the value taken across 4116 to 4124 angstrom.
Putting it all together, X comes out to 9.18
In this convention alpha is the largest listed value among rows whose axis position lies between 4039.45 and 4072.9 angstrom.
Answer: 10.12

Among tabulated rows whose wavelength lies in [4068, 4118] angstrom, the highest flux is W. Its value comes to 9.84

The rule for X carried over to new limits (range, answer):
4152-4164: 9.24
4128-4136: 9.45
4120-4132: 9.09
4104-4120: 8.35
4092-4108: 8.23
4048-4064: 9.57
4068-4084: 9.01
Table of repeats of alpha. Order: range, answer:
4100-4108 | 9.089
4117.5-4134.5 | 9.797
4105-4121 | 9.199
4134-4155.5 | 9.895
